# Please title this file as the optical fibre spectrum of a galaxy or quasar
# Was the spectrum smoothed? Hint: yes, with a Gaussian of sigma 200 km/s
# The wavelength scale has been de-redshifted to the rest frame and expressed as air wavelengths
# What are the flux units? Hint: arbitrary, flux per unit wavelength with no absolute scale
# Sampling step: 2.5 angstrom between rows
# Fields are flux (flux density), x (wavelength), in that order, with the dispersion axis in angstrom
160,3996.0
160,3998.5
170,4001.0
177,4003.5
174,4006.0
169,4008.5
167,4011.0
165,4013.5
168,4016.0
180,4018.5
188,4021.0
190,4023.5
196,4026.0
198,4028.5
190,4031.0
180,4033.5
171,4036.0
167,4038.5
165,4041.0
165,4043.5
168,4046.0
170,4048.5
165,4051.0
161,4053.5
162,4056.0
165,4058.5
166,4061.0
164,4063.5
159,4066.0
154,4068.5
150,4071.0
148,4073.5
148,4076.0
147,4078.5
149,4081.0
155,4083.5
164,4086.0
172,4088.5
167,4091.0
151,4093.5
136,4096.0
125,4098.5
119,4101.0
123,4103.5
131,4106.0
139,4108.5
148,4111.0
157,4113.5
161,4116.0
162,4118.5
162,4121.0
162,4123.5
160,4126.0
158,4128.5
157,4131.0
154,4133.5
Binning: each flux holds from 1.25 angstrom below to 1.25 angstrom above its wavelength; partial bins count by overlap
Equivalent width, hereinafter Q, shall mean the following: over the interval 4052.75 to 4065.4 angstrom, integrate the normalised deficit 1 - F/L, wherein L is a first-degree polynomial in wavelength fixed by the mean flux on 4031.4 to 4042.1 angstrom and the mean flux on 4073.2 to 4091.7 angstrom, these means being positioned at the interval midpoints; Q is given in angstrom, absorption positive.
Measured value 0.08 angstrom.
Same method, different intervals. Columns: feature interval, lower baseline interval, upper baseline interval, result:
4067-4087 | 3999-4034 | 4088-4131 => 0.94 angstrom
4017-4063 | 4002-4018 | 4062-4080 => -3.59 angstrom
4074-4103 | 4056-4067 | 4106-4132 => 2.16 angstrom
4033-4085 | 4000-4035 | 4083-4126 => 1.41 angstrom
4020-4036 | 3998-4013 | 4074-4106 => -2.50 angstrom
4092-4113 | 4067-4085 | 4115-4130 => 2.84 angstrom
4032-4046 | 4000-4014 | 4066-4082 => -0.78 angstrom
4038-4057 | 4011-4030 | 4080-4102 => 0.49 angstrom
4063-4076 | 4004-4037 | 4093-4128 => 0.59 angstrom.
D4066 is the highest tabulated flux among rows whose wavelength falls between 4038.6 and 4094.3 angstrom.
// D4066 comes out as 172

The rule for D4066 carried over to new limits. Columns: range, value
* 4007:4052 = 198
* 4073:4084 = 155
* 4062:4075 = 164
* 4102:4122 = 162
